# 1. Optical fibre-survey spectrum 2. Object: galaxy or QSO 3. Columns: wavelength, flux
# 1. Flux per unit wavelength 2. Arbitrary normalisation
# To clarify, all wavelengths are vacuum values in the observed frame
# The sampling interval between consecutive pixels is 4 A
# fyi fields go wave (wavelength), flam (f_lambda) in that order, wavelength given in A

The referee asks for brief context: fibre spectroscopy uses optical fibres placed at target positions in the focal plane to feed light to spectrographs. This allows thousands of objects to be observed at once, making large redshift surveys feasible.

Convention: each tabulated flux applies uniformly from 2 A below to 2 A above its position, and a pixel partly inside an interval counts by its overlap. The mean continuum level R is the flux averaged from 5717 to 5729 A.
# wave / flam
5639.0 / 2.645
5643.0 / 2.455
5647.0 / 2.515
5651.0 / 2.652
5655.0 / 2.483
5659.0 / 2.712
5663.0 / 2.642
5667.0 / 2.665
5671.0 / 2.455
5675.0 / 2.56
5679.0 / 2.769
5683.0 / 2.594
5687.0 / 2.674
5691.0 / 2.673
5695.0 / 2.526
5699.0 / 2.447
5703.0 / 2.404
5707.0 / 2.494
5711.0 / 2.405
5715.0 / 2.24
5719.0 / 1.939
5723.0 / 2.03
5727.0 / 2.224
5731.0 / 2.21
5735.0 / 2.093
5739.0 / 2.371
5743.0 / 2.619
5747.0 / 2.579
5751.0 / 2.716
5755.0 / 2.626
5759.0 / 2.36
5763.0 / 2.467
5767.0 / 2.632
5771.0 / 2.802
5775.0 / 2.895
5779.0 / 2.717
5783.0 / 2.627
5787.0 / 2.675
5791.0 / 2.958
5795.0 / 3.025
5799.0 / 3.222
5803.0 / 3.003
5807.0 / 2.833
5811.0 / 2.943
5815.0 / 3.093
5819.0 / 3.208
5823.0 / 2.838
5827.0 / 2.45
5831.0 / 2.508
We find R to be 2.06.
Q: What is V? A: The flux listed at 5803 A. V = 3.003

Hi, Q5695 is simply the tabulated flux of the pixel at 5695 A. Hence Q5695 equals 2.526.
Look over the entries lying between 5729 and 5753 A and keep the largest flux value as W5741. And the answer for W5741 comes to 2.716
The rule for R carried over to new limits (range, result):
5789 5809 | 3.01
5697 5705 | 2.43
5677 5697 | 2.65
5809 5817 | 3.02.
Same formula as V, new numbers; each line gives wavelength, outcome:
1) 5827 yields 2.45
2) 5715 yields 2.24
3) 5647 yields 2.515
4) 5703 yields 2.404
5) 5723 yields 2.03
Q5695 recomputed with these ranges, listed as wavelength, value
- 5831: 2.508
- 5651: 2.652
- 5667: 2.665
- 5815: 3.093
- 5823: 2.838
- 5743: 2.619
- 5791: 2.958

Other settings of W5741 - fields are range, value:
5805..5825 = 3.208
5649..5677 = 2.712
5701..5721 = 2.494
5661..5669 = 2.665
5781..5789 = 2.675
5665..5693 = 2.769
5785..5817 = 3.222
